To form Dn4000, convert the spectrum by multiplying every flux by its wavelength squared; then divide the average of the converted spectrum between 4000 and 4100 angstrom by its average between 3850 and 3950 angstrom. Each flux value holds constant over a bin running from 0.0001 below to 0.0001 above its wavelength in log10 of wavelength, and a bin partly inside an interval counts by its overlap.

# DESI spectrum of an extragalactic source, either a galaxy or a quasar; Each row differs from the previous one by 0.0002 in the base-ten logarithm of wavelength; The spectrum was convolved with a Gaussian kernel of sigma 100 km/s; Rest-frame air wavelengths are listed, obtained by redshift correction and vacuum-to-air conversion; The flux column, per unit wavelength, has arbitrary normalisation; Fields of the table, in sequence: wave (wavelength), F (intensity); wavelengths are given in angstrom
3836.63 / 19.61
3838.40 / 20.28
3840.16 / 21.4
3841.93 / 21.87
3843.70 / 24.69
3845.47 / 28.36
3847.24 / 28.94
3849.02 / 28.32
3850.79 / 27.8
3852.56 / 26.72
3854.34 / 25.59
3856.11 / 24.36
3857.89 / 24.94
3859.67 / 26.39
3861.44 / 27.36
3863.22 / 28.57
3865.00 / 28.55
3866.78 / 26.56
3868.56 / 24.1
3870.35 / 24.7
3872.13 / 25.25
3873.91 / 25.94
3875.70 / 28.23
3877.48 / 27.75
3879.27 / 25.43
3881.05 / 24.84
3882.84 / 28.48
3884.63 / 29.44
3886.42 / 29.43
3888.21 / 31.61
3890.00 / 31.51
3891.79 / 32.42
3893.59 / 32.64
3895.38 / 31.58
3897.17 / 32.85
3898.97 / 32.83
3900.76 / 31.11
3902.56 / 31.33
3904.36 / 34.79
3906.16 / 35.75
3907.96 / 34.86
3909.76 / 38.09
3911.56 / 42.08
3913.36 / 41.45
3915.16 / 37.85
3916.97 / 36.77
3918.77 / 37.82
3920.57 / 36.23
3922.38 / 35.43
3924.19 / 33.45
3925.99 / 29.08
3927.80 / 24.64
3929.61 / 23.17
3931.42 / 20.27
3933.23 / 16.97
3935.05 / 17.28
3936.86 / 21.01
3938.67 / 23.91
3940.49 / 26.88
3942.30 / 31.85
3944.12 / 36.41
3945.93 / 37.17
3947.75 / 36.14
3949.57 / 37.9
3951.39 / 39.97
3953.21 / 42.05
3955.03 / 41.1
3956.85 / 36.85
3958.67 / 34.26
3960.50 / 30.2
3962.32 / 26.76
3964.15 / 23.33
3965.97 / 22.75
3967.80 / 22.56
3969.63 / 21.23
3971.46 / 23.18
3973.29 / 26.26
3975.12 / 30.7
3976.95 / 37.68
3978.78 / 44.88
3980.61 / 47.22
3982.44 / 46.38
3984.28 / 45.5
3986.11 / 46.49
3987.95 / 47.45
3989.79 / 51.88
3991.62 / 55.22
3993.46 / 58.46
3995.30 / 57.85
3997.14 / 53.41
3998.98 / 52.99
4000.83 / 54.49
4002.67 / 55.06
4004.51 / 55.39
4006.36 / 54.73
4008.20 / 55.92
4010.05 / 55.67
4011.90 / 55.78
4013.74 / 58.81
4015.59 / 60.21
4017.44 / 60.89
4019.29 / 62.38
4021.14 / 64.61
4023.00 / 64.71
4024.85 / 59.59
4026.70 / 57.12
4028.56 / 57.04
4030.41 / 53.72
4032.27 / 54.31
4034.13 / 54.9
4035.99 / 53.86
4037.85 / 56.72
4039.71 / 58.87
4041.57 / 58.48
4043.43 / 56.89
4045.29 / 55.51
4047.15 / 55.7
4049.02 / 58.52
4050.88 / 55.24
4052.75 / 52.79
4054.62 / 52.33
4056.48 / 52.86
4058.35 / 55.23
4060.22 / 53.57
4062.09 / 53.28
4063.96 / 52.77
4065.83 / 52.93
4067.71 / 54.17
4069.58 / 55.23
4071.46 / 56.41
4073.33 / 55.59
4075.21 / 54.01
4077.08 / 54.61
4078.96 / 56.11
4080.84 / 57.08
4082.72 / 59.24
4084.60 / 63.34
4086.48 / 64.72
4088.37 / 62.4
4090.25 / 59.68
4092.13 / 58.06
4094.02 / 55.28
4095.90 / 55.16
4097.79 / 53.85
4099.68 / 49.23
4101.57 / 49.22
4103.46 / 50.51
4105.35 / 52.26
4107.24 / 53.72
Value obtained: 2.0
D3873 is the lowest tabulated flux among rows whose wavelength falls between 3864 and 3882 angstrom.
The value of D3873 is 24.1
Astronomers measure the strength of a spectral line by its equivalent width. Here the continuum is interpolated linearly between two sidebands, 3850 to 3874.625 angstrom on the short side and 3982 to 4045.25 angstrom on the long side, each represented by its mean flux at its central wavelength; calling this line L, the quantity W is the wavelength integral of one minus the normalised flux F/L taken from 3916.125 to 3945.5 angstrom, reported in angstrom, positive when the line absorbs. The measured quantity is 8.25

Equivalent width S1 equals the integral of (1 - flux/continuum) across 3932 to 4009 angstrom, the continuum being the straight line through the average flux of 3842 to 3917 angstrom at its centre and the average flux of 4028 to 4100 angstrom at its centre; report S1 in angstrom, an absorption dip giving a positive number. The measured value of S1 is 8.2 angstrom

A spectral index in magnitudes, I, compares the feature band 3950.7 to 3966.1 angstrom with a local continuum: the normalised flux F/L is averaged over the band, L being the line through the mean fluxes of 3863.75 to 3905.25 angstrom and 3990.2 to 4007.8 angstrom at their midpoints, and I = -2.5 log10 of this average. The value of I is 0.34 mag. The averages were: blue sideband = 29.2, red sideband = 55.2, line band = 33.5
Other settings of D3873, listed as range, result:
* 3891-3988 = 16.97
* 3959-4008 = 21.23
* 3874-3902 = 24.84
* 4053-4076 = 52.33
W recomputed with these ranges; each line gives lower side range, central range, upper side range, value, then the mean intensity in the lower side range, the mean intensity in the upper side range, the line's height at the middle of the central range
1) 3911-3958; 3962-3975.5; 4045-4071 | 5.0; 32.4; 54.3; 38.5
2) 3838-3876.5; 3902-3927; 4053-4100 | -1.8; 25.9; 55.9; 33.8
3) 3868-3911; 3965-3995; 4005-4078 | 4.3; 30.4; 56.3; 45.8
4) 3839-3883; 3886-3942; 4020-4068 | 5.2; 26.1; 56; 34.8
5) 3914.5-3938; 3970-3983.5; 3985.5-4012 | 3.0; 28.3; 54.1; 46.3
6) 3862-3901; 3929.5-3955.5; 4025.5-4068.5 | 5.8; 28.8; 55.1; 38.5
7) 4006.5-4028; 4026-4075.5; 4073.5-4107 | 2.4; 59.4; 56.1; 57.9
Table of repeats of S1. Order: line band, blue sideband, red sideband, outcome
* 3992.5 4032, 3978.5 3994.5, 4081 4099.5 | -4.37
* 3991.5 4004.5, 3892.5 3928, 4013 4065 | -1.47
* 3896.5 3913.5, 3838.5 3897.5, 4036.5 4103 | -1.40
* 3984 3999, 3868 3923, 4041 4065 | -2.09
